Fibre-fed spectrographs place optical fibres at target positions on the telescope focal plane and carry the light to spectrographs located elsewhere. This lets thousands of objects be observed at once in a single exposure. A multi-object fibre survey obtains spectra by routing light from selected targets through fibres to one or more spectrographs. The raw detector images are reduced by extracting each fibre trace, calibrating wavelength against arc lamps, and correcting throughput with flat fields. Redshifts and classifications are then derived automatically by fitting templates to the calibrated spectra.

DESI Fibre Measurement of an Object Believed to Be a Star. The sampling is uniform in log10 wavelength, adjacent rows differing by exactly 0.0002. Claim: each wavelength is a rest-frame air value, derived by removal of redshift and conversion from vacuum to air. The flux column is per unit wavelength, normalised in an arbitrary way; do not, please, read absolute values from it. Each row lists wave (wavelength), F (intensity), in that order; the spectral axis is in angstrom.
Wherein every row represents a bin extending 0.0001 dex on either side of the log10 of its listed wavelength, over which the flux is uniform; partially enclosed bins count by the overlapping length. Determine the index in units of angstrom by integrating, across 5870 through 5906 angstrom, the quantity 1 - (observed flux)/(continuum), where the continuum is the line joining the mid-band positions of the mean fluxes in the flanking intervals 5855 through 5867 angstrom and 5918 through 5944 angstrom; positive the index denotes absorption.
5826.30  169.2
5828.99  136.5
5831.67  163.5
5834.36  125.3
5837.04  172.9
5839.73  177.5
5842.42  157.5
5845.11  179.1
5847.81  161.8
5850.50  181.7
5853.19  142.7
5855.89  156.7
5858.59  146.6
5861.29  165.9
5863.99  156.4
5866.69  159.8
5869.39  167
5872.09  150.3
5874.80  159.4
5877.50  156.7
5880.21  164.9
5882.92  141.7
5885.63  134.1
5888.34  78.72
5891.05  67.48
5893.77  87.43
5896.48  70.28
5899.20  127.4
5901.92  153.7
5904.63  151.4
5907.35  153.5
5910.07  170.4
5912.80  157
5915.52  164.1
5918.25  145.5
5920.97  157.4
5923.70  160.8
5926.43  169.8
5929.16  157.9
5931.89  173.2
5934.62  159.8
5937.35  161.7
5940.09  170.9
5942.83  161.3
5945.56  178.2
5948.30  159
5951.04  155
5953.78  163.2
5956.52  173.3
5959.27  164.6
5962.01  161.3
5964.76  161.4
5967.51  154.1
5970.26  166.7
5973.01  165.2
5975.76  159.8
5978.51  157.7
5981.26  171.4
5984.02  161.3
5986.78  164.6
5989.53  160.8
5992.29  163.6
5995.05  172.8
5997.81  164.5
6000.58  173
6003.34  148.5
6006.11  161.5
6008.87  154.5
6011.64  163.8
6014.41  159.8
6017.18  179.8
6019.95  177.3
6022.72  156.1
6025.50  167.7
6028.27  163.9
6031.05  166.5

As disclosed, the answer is 7.2 angstrom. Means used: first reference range 157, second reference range 163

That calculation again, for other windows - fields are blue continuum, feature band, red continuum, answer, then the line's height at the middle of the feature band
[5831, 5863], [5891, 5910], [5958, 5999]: 4.6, 162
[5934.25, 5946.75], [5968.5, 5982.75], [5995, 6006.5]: 0.1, 165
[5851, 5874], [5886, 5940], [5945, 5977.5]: 6.4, 160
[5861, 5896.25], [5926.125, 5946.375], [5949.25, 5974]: -1.6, 154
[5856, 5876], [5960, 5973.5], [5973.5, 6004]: 0.1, 163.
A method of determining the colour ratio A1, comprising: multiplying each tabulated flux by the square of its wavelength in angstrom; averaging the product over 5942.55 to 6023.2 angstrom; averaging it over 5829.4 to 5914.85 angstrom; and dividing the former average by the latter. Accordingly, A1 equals 1.16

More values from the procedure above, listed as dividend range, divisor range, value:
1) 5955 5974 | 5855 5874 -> 1.07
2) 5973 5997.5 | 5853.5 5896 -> 1.23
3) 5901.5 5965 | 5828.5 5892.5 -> 1.11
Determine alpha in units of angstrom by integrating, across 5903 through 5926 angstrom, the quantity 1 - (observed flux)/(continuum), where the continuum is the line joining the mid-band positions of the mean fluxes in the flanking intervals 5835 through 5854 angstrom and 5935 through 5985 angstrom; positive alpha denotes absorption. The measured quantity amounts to 1.0 angstrom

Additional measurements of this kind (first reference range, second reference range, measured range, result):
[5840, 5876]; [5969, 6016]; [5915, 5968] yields -0.2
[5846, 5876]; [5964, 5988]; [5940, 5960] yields -0.5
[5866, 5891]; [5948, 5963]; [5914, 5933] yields -0.9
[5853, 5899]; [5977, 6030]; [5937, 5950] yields -1.4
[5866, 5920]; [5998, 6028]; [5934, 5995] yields -4.0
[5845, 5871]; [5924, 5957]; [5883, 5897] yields 5.9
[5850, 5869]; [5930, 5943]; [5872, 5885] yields 0.5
